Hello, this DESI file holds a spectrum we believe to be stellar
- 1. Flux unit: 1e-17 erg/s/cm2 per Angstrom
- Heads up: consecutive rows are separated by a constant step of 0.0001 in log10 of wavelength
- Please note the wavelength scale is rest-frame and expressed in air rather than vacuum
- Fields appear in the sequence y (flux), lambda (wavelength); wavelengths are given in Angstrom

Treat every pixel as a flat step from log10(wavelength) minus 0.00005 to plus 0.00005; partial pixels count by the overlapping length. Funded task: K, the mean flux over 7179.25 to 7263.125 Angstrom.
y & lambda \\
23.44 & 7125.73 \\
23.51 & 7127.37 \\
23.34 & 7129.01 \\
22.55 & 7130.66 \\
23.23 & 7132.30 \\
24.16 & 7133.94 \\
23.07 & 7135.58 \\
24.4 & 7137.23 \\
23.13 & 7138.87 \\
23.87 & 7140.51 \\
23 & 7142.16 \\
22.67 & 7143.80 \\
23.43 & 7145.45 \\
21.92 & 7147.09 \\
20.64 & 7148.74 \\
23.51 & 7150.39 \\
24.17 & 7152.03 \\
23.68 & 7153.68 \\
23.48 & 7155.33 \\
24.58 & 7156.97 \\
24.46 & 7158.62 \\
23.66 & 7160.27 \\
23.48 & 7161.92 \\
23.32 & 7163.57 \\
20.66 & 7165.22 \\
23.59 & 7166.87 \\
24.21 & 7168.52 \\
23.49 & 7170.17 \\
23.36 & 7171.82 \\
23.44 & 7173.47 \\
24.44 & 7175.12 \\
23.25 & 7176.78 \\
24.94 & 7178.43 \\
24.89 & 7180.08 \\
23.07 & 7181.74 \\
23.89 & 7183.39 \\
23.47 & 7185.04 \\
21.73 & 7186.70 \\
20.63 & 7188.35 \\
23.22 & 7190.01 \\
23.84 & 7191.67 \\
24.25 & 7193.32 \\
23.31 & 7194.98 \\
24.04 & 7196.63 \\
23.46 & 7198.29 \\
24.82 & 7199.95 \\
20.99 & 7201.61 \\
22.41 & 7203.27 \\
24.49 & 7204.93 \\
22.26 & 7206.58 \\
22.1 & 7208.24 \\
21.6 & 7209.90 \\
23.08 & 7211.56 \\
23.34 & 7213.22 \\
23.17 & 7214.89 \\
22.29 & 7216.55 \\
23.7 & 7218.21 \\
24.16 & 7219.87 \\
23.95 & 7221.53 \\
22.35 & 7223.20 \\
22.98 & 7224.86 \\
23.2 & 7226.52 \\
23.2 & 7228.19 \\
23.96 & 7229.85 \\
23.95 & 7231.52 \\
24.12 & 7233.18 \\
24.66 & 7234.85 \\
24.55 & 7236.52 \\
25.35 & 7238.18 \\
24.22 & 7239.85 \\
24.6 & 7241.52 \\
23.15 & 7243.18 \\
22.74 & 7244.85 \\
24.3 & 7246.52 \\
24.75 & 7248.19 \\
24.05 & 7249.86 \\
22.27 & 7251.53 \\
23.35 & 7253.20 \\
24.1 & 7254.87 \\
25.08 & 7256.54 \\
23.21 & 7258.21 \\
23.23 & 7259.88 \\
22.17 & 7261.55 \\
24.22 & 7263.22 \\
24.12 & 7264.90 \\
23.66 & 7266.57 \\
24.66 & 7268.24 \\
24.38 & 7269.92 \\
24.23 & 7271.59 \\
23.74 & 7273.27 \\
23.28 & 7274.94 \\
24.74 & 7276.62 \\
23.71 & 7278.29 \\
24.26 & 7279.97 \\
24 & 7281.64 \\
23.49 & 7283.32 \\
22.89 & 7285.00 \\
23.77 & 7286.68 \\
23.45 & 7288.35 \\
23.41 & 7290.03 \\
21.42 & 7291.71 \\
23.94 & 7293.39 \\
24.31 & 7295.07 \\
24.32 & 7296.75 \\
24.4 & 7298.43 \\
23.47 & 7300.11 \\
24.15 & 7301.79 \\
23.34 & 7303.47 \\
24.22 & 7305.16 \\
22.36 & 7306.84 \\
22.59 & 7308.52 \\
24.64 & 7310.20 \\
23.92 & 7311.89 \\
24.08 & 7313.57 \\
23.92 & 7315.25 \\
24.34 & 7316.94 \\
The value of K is 23.4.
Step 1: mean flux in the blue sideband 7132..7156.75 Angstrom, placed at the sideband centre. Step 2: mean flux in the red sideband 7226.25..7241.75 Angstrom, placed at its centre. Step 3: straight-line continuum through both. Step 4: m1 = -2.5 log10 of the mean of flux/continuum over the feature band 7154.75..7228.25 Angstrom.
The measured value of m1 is 0.02 mag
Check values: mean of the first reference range 23.3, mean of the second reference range 24.2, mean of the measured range 23.3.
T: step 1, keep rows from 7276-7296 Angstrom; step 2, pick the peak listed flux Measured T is 24.74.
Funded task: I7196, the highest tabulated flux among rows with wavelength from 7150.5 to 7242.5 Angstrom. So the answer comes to 25.35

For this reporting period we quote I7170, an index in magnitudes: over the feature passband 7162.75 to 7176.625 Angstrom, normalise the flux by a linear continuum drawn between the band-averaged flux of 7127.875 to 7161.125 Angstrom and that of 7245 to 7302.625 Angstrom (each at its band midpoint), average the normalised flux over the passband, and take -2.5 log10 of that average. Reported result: 0.01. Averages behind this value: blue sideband 23.3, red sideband 23.8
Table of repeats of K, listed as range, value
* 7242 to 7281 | 23.8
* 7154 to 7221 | 23.3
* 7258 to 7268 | 23.5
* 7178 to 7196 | 23.4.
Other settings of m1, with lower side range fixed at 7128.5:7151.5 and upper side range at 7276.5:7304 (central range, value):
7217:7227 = 0.00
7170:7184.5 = -0.03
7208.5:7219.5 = 0.02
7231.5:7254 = -0.02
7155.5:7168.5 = -0.01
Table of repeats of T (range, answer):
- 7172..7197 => 24.94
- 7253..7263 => 25.08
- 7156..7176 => 24.58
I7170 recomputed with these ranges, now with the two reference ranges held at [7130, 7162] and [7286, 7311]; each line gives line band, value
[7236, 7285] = -0.02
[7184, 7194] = 0.03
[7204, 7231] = 0.02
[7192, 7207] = 0.00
